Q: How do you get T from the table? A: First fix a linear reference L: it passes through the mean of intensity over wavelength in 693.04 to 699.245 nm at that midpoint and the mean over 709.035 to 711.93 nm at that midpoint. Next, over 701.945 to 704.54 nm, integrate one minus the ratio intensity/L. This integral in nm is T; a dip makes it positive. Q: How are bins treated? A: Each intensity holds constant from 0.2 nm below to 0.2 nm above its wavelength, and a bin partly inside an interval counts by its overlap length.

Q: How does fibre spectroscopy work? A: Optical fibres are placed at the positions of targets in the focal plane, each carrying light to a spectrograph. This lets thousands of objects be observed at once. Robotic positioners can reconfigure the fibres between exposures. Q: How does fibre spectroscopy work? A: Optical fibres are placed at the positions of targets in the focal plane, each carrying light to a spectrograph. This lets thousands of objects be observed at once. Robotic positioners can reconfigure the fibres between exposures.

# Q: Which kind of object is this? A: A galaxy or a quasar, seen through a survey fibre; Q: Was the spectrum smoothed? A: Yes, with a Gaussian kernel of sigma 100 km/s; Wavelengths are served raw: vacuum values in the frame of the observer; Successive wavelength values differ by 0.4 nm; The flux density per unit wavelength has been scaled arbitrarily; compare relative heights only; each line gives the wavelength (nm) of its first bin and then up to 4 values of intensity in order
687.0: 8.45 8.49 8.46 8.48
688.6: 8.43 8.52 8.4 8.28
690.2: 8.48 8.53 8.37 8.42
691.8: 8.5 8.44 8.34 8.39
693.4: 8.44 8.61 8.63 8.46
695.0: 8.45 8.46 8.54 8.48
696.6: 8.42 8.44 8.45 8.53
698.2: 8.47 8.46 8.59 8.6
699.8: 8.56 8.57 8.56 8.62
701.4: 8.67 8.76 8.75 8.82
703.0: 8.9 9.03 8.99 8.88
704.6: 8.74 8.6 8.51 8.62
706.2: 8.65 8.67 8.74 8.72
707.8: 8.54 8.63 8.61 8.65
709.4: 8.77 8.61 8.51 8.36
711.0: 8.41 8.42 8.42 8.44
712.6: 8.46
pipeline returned -0.117 nm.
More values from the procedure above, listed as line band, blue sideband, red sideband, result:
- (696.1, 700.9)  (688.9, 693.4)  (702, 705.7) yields 0.07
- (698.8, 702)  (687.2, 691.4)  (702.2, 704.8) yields 0.06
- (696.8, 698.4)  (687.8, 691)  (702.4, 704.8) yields 0.04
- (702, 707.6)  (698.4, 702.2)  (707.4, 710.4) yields -0.09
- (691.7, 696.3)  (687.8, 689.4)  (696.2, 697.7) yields -0.01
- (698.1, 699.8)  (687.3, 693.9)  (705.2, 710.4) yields 0.00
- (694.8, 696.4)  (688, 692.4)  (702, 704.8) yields 0.03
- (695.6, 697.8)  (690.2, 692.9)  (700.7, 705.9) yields 0.03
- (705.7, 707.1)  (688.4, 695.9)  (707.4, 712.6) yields -0.02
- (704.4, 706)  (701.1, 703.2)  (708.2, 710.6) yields 0.02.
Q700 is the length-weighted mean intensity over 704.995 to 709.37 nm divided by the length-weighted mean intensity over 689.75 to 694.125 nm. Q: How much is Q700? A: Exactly 1.02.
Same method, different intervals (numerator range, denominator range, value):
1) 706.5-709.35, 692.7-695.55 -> 1.02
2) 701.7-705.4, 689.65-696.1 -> 1.04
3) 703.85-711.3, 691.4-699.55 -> 1.02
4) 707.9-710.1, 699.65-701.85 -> 1.00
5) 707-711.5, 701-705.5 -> 0.98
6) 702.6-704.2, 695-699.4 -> 1.05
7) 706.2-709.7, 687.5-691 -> 1.03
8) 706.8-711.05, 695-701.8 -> 1.01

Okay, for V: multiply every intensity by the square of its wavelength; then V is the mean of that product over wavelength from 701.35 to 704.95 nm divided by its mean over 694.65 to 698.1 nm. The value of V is 1.1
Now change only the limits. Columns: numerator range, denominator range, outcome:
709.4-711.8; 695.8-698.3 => 1.04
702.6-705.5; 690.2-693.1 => 1.08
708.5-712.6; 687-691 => 1.07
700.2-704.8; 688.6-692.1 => 1.08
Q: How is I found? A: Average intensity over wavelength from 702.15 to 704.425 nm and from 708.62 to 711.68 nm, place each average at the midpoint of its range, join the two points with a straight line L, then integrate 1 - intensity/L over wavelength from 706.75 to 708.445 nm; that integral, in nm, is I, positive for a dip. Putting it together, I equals 0.00 nm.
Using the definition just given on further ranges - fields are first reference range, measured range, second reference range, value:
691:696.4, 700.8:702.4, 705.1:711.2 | -0.03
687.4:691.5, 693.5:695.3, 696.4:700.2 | -0.01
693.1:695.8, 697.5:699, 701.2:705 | 0.03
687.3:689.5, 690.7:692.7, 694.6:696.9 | 0.01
